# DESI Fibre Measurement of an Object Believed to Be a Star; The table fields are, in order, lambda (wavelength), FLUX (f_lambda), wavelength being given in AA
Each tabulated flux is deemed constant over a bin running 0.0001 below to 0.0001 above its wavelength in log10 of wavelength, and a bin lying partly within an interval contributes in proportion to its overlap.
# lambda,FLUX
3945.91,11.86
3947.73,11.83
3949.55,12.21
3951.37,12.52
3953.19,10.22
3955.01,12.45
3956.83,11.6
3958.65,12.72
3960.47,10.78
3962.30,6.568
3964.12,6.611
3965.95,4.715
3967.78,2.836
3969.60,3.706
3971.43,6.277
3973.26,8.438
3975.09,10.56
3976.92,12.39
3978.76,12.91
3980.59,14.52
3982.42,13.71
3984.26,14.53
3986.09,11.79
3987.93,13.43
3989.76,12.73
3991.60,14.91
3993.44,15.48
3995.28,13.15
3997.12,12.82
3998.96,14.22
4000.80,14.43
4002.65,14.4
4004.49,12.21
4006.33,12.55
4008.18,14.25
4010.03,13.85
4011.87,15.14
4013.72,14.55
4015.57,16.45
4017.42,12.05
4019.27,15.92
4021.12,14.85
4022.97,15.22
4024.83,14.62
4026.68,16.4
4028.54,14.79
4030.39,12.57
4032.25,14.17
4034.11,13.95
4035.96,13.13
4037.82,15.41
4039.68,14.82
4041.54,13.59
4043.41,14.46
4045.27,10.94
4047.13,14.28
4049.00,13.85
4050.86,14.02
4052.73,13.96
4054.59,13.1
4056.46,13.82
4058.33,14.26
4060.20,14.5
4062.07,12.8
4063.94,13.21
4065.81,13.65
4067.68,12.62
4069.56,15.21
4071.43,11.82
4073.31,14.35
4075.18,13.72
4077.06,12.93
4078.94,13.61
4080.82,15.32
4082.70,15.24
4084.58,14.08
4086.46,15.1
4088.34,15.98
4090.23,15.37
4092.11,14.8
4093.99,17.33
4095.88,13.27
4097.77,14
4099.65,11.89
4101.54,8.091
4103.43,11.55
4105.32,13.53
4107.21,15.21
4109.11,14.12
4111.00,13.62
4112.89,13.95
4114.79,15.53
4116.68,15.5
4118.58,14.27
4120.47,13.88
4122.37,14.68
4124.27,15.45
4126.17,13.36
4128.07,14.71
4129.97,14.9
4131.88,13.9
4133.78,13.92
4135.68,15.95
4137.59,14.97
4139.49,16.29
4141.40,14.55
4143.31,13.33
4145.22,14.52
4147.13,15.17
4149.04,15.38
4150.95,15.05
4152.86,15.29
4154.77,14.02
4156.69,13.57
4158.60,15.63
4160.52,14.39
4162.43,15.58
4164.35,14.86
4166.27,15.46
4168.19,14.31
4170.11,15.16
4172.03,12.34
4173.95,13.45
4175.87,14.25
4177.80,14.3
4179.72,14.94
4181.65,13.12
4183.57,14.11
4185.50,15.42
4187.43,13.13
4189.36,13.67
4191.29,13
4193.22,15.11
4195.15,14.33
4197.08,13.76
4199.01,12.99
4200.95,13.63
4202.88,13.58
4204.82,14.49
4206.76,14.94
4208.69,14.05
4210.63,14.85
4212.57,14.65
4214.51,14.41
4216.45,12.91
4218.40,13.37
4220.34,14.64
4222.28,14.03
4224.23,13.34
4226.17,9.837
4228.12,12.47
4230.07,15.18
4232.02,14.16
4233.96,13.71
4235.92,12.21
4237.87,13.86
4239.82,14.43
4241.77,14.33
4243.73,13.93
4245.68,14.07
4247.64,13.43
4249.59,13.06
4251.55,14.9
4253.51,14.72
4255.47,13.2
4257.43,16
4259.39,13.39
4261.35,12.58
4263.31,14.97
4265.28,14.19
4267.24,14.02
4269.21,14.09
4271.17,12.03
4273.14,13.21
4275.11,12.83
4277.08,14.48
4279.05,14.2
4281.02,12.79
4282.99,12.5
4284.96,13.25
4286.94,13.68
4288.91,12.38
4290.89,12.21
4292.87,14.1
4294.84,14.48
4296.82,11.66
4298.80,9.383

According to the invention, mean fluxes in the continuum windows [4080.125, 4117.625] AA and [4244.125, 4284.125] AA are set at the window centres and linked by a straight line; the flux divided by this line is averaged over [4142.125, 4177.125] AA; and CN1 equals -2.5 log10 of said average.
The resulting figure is -0.04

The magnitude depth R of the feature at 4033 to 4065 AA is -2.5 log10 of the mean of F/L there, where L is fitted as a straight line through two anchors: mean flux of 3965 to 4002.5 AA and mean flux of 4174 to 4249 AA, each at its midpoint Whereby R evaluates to -0.14 mag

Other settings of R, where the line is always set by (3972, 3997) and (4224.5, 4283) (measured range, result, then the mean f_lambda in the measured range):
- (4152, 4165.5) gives -0.11 mag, 14.8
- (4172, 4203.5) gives -0.03 mag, 13.9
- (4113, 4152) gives -0.11 mag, 14.7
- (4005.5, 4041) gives -0.12 mag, 14.5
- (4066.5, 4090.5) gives -0.09 mag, 14.2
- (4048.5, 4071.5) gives -0.05 mag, 13.7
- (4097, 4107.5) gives 0.09 mag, 12.2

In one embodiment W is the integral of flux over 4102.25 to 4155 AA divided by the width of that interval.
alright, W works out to 14.5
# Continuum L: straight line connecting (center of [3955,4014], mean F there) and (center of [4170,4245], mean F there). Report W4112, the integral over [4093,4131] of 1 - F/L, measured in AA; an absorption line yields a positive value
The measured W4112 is -3.1 AA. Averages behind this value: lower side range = 11.6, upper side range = 13.8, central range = 13.9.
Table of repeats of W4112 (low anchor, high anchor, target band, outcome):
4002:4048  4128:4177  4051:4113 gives 2.5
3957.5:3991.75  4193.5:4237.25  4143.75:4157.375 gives -2.1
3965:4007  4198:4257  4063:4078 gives -1.3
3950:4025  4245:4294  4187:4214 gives -1.6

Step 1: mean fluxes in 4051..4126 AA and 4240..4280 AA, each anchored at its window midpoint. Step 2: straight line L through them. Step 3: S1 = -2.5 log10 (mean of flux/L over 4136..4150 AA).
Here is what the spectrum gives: -0.07 mag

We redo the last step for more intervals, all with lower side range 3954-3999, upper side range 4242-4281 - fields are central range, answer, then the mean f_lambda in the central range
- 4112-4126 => -0.186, 14.7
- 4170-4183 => -0.073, 13.9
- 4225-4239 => 0.037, 13.1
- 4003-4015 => -0.229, 13.9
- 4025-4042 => -0.242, 14.4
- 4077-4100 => -0.213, 14.7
